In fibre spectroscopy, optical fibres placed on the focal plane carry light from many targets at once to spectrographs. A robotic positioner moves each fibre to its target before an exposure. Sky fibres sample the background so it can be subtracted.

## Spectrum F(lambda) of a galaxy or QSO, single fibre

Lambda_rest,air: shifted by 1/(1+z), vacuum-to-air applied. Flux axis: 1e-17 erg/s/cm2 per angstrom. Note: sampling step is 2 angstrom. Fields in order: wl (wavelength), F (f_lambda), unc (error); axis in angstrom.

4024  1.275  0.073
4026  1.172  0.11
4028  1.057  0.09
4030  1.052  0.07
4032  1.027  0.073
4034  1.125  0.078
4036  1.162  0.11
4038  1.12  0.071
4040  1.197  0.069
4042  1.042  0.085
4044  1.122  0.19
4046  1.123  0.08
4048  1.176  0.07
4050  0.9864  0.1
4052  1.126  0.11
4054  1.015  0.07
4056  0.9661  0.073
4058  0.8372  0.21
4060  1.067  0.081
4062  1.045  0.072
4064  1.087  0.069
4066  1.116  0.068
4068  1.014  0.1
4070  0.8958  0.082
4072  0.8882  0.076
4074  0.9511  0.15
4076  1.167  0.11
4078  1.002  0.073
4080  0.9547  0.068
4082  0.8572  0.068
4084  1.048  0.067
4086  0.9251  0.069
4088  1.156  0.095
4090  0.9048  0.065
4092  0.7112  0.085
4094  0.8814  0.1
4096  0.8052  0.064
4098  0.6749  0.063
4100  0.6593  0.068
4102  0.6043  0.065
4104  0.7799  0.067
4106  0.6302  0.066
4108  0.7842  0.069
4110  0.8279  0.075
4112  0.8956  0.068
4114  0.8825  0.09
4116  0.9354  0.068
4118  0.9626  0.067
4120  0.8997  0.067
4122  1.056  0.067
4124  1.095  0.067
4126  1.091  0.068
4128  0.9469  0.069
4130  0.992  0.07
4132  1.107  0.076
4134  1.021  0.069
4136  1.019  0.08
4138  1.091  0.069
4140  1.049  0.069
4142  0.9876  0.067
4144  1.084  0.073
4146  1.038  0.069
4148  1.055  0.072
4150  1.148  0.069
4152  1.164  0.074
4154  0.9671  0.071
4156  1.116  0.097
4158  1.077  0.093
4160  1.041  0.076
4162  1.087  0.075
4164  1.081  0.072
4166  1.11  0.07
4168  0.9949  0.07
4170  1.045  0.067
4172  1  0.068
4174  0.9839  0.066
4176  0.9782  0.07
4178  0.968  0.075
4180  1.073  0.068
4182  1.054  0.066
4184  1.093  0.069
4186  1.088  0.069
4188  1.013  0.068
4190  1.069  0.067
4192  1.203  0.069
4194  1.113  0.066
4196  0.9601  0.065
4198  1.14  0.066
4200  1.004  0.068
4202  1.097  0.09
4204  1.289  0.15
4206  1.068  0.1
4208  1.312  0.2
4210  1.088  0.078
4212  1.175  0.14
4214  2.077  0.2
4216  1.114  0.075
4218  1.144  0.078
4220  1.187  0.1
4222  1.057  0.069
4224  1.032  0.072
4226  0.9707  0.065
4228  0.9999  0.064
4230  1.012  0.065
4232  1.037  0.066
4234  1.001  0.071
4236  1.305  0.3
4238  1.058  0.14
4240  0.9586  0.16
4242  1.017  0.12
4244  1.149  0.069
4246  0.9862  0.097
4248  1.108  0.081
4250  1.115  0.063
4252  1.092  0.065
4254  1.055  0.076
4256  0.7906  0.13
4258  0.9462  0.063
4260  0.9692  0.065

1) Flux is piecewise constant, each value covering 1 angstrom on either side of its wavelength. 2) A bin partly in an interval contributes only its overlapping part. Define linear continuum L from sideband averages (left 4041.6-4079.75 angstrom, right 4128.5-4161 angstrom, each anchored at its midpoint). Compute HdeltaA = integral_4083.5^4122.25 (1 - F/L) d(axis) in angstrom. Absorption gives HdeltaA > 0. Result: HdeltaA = 7.4 angstrom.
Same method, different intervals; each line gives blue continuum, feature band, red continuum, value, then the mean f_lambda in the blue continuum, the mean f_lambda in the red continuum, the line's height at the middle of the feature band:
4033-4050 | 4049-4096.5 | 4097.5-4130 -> 1.6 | 1.12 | 0.865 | 1.01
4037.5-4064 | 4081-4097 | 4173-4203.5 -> 2.3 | 1.06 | 1.06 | 1.06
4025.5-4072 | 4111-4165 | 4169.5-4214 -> 2.8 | 1.06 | 1.11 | 1.09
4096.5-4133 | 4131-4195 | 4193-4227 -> -2.4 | 0.878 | 1.17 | 1.02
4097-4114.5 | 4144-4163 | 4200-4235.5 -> -3.3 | 0.745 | 1.15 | 0.919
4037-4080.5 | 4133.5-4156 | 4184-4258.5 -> 0.3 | 1.04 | 1.1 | 1.07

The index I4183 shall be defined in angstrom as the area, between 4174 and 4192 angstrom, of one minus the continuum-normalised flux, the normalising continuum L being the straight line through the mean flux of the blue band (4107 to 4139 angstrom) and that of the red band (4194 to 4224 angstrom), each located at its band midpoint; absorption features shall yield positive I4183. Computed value 1.2 angstrom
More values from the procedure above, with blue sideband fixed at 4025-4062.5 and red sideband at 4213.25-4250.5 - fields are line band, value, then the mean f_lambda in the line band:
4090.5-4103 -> 4.10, 0.73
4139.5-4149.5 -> 0.45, 1.05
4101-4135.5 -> 5.62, 0.914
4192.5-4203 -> 0.37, 1.07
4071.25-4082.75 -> 1.15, 0.974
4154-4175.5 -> 1.05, 1.05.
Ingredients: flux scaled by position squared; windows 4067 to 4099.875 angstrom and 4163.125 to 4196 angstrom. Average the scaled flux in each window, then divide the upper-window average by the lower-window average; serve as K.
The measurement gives 1.20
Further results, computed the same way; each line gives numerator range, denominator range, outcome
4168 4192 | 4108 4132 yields 1.11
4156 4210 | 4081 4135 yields 1.25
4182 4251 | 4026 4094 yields 1.17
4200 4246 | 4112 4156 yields 1.15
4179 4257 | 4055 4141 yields 1.25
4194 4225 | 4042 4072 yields 1.23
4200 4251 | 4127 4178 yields 1.12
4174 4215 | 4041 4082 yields 1.19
